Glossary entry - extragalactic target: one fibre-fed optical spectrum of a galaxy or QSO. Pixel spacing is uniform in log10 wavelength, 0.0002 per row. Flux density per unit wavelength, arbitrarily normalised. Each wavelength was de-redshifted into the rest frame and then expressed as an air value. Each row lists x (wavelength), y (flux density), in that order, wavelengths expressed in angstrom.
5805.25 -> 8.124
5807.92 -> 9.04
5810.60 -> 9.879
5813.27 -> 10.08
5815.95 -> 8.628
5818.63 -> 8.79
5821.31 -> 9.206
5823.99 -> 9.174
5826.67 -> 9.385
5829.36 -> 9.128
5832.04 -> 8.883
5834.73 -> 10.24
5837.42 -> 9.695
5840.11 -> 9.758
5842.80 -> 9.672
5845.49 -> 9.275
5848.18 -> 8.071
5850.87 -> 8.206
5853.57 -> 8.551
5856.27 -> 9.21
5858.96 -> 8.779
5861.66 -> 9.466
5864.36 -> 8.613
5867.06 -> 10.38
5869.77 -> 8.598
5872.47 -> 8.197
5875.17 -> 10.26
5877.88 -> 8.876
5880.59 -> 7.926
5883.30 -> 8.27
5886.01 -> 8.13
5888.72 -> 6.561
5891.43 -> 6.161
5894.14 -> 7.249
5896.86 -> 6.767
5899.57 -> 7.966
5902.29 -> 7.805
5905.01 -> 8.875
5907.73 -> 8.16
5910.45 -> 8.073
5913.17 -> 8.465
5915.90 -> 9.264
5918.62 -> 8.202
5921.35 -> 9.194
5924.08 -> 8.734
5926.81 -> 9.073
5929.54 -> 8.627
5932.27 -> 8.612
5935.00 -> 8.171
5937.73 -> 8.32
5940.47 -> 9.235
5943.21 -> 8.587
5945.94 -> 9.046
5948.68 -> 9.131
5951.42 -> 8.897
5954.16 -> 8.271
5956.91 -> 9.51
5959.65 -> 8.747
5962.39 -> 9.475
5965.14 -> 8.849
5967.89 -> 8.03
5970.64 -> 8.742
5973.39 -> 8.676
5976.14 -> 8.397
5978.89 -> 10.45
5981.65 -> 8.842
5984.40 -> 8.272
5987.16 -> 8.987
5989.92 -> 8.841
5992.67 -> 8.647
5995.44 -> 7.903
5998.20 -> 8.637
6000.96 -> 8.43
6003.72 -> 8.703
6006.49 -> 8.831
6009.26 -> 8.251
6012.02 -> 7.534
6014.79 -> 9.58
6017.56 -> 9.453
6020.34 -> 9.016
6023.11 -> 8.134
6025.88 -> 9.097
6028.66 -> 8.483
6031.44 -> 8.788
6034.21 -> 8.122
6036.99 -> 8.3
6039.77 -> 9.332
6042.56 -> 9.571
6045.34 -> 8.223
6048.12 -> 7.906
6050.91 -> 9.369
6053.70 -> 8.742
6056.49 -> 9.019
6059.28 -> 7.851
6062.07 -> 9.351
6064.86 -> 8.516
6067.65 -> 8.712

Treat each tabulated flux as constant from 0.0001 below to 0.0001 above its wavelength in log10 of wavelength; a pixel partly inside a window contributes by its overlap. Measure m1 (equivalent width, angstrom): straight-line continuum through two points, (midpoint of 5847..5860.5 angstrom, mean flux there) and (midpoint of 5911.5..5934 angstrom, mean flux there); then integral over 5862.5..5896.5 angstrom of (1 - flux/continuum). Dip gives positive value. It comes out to 1.6 angstrom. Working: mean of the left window 8.58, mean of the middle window 8.24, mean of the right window 8.75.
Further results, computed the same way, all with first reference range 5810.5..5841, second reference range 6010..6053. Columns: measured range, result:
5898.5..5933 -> 2.1 angstrom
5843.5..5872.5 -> 1.2 angstrom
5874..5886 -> 0.6 angstrom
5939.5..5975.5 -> 0.4 angstrom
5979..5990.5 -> -0.1 angstrom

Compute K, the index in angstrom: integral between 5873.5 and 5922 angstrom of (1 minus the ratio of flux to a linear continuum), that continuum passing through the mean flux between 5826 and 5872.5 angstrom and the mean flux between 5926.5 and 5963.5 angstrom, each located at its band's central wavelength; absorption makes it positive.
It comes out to 4.7 angstrom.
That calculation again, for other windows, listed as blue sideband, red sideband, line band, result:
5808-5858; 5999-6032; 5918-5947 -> 0.7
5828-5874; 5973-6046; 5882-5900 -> 3.5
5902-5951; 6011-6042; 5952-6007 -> -0.3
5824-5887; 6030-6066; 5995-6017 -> 0.6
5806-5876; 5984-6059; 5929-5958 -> 0.4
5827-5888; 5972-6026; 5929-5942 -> 0.4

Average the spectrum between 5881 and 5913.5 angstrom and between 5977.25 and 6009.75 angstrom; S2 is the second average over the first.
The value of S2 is 1.14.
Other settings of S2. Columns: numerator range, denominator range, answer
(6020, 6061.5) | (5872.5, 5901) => 1.11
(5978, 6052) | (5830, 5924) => 1.02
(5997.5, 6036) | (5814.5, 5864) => 0.95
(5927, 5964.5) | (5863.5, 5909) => 1.08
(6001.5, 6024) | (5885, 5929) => 1.08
